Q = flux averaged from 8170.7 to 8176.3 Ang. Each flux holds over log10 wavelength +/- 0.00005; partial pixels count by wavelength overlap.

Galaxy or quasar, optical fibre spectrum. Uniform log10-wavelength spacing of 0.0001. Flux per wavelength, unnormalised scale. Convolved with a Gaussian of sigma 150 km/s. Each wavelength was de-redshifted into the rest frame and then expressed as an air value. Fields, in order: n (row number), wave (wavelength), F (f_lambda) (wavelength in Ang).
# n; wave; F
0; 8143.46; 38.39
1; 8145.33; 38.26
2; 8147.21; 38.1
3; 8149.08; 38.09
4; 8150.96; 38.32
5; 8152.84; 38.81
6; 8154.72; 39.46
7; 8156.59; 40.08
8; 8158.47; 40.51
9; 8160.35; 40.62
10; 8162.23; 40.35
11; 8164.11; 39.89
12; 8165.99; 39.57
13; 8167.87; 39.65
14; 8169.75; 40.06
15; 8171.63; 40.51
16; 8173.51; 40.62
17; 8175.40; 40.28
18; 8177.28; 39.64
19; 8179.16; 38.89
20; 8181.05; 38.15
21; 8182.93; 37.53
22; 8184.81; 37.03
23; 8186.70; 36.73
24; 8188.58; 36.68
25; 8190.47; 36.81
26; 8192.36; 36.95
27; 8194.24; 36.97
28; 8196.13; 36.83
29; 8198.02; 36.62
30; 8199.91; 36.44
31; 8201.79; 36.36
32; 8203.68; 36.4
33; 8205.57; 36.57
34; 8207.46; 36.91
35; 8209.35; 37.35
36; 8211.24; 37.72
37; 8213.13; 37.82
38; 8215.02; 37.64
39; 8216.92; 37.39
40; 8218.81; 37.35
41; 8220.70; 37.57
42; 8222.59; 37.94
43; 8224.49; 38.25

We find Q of 40.4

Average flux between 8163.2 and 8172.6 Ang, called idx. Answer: 40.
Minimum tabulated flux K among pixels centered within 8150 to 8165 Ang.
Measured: 38.32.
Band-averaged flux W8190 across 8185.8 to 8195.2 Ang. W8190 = 36.8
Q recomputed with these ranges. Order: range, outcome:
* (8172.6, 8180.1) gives 39.8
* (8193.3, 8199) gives 36.8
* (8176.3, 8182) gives 38.9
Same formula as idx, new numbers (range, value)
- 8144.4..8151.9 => 38.2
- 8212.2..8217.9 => 37.6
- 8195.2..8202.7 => 36.6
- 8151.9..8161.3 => 39.9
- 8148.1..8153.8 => 38.4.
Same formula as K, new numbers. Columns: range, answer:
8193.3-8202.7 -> 36.36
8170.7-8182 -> 38.15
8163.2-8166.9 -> 39.57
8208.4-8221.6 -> 37.35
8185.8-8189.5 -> 36.68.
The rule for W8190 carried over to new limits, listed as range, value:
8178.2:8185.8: 37.9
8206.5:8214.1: 37.5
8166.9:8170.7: 39.9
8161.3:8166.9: 39.9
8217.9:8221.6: 37.5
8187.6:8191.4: 36.8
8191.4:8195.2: 37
